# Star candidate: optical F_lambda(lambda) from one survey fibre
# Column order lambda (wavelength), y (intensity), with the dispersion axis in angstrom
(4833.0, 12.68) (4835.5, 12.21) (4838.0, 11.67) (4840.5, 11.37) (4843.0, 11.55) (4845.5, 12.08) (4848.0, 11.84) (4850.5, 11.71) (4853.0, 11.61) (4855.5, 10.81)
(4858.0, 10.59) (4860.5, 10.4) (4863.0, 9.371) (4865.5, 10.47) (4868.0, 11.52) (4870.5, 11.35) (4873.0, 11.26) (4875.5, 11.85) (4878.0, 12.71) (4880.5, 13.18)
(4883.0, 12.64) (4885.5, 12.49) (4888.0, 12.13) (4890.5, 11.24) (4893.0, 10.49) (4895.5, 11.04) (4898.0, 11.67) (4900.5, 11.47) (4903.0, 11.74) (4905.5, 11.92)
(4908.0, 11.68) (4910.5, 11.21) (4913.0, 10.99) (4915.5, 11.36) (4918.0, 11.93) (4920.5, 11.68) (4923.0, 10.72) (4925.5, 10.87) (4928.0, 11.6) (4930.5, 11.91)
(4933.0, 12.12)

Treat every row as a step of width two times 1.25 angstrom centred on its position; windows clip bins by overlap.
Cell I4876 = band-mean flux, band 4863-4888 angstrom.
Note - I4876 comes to 11.8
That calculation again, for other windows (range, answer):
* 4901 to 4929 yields 11.4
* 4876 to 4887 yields 12.7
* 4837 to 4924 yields 11.5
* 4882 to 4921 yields 11.6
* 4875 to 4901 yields 11.9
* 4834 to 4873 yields 11.2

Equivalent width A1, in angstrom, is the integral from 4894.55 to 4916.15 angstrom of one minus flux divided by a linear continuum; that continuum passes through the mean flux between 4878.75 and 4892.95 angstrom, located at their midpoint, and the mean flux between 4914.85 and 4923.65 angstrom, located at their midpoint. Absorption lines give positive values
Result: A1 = 0.6 angstrom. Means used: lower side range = 12.2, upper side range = 11.5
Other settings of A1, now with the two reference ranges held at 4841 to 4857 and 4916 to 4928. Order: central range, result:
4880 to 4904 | -0.7 angstrom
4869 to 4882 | -0.7 angstrom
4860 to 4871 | 0.9 angstrom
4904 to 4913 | -0.1 angstrom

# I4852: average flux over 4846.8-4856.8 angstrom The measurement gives 11.5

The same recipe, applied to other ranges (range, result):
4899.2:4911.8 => 11.6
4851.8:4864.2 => 10.6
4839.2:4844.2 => 11.5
